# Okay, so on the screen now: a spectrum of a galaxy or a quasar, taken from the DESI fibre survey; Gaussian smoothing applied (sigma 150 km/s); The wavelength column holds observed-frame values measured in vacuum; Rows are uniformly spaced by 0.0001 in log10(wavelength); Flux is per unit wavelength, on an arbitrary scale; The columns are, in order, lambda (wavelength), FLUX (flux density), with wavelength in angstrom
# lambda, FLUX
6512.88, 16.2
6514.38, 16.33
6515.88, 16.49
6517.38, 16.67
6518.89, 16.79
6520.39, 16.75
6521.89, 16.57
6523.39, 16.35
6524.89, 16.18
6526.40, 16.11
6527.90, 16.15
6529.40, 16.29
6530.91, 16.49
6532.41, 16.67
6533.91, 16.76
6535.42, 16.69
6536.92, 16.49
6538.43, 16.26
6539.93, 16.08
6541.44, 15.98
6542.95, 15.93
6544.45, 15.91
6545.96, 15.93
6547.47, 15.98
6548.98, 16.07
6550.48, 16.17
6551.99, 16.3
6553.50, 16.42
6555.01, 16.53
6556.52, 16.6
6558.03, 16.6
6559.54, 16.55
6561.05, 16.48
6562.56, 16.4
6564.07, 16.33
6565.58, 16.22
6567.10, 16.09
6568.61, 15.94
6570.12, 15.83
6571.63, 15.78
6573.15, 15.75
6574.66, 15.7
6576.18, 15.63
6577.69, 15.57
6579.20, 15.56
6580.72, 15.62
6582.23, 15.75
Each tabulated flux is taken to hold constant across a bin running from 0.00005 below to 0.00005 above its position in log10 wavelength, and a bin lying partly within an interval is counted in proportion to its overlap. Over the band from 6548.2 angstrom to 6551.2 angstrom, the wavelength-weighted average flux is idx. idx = 16.2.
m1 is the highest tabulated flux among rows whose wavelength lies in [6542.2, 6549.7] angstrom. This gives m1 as 16.07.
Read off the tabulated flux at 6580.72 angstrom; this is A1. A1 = 15.62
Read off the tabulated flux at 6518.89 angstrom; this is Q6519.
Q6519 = 16.79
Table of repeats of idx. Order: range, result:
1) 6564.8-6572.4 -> 16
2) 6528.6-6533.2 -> 16.5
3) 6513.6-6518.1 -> 16.5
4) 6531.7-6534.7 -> 16.7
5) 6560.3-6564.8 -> 16.4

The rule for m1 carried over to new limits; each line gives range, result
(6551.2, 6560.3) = 16.6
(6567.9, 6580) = 15.94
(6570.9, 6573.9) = 15.78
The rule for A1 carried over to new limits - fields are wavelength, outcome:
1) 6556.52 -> 16.6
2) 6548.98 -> 16.07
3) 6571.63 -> 15.78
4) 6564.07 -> 16.33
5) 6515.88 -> 16.49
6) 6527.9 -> 16.15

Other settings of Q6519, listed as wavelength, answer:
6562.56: 16.4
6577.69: 15.57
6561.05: 16.48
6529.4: 16.29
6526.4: 16.11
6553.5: 16.42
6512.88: 16.2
